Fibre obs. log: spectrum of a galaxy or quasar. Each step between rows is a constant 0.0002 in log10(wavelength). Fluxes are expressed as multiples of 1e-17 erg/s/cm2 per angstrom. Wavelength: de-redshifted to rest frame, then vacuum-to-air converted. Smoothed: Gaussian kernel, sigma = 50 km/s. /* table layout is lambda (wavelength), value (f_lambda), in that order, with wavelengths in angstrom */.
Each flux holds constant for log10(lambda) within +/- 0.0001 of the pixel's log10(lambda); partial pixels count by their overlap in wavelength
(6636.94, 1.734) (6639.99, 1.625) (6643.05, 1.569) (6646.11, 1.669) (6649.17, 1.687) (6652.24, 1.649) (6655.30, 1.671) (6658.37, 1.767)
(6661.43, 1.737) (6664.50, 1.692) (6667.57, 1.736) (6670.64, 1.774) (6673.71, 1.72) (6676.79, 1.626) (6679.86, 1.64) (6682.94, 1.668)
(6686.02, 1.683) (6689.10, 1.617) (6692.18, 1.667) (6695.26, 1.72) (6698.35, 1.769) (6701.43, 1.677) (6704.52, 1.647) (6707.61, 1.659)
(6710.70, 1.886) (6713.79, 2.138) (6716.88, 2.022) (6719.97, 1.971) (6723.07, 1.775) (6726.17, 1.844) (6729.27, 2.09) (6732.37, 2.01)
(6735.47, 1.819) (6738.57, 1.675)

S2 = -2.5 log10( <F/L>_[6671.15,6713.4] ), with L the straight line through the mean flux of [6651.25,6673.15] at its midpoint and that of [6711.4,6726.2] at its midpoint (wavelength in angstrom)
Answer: 0.09 mag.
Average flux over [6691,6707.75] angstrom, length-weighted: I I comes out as 1.69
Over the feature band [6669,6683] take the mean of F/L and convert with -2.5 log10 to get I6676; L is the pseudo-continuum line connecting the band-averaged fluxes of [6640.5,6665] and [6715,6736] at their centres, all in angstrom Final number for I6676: 0.05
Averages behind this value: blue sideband 1.68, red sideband 1.94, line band 1.69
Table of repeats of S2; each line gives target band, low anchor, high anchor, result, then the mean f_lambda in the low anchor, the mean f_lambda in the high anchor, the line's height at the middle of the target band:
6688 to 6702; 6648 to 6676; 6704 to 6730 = 0.08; 1.71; 1.9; 1.82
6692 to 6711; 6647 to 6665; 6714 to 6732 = 0.10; 1.7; 1.96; 1.88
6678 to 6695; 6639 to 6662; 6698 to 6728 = 0.07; 1.67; 1.84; 1.77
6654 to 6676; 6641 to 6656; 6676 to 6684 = -0.05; 1.65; 1.65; 1.65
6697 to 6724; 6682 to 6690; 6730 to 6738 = -0.03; 1.66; 1.9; 1.78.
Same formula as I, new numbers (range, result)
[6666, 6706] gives 1.69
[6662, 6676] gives 1.72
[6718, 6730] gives 1.91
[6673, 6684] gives 1.66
